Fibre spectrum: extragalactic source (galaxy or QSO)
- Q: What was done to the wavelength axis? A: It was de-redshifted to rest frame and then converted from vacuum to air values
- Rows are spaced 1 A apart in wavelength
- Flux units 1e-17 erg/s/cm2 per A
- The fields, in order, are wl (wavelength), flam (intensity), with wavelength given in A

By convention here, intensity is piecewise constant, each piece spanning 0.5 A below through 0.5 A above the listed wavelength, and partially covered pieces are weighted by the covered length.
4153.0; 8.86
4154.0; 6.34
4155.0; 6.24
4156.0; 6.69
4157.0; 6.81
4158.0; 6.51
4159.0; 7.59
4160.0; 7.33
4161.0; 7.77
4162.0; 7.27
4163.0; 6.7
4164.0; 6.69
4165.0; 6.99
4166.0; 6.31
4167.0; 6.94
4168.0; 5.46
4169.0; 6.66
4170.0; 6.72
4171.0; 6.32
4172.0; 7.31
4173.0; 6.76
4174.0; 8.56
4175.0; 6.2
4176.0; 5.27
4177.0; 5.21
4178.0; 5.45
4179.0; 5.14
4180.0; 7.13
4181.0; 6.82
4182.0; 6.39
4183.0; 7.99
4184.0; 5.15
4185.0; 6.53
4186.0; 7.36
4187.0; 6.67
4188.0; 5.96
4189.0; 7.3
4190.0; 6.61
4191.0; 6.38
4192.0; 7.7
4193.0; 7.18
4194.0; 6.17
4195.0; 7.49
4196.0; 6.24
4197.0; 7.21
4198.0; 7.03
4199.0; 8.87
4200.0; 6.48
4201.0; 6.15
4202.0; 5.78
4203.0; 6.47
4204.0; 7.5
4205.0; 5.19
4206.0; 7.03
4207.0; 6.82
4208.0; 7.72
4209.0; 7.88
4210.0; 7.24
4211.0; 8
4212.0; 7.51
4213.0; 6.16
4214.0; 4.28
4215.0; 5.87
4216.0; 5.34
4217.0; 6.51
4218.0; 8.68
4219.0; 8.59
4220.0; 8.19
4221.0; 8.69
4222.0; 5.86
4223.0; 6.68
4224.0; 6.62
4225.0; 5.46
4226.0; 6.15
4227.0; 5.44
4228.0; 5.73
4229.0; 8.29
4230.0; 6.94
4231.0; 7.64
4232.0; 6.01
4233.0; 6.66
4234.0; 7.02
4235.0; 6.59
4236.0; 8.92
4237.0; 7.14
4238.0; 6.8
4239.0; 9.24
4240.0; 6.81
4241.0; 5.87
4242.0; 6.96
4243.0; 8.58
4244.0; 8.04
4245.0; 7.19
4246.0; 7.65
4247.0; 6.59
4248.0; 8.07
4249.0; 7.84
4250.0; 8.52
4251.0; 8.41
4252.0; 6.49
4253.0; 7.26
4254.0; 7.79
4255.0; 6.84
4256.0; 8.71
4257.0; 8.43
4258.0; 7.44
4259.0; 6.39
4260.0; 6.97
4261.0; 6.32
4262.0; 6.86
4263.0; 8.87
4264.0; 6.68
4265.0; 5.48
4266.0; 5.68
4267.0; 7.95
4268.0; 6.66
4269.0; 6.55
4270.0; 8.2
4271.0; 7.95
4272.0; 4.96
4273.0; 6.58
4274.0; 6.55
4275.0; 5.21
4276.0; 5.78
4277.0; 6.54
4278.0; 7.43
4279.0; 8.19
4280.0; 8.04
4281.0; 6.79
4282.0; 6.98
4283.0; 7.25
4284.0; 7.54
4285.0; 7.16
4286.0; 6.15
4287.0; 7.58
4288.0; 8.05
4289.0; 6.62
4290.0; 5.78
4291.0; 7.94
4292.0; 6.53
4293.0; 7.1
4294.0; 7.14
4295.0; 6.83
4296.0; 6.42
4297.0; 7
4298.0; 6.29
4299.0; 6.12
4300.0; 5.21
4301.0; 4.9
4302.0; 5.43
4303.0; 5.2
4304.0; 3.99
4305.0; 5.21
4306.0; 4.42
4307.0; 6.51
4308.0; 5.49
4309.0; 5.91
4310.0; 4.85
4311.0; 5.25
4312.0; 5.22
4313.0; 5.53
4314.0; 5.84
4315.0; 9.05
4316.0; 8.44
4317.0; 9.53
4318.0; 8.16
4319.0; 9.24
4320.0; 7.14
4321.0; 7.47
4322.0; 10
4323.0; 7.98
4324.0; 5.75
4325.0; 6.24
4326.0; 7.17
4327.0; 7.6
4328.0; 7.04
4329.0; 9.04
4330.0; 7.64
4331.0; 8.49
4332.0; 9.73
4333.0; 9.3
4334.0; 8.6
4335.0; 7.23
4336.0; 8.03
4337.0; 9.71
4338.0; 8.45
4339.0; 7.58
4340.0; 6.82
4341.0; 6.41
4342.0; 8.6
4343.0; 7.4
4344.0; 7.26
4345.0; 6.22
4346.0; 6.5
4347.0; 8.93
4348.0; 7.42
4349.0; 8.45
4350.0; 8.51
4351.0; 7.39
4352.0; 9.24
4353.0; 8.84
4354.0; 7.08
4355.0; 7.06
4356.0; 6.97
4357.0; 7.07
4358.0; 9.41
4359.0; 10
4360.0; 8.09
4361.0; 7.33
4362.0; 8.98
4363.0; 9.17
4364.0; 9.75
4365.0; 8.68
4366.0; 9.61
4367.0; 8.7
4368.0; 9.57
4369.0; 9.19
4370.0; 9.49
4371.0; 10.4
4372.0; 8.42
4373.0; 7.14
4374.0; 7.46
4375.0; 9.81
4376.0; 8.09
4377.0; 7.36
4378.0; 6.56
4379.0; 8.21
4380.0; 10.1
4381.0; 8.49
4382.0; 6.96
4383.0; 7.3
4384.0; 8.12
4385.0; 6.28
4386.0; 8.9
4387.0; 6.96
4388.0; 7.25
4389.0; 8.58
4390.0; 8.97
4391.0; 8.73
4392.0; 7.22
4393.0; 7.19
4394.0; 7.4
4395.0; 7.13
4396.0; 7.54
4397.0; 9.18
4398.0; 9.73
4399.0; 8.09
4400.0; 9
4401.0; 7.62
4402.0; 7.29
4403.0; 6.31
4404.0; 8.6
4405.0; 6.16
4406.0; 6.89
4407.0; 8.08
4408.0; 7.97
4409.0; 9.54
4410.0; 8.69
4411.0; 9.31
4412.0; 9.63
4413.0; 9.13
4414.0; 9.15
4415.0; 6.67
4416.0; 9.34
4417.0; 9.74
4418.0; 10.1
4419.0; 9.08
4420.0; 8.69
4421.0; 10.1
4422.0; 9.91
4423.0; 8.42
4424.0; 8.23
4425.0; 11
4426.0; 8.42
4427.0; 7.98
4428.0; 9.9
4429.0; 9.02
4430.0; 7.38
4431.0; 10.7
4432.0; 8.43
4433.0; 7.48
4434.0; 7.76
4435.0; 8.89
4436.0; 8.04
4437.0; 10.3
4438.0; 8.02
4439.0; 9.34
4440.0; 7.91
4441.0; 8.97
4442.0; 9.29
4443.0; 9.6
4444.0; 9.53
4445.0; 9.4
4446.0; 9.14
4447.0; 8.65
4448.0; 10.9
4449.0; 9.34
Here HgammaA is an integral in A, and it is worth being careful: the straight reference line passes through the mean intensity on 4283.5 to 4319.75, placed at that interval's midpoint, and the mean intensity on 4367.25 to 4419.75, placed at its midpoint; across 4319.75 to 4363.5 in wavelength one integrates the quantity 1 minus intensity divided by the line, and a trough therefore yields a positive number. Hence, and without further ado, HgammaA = -4.08 A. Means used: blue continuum 6.49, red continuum 8.28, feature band 7.94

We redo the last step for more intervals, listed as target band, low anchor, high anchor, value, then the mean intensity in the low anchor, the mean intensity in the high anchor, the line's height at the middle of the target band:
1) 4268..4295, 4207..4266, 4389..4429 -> 2.02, 7.14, 8.52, 7.5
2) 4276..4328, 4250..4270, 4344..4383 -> 6.18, 7.21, 8.31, 7.65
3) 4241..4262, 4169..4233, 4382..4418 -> -1.15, 6.73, 8.12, 7.08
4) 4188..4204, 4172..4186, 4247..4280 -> -0.73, 6.42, 7.12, 6.56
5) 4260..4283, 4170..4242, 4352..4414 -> 1.55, 6.79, 8.26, 7.34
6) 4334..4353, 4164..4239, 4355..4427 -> 0.40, 6.77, 8.42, 8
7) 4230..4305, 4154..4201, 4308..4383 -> 4.24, 6.72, 7.96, 7.38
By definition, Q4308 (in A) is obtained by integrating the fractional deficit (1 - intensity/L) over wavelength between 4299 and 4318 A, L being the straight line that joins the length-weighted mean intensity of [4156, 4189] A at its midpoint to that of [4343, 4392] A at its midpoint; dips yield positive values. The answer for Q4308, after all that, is 4.4 A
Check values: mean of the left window 6.64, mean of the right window 8.21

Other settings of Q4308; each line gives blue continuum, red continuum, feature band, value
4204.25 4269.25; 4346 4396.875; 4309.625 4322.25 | 0.7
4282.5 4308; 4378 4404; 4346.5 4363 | -2.0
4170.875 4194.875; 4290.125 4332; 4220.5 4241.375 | -0.7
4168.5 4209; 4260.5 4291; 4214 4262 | -2.5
